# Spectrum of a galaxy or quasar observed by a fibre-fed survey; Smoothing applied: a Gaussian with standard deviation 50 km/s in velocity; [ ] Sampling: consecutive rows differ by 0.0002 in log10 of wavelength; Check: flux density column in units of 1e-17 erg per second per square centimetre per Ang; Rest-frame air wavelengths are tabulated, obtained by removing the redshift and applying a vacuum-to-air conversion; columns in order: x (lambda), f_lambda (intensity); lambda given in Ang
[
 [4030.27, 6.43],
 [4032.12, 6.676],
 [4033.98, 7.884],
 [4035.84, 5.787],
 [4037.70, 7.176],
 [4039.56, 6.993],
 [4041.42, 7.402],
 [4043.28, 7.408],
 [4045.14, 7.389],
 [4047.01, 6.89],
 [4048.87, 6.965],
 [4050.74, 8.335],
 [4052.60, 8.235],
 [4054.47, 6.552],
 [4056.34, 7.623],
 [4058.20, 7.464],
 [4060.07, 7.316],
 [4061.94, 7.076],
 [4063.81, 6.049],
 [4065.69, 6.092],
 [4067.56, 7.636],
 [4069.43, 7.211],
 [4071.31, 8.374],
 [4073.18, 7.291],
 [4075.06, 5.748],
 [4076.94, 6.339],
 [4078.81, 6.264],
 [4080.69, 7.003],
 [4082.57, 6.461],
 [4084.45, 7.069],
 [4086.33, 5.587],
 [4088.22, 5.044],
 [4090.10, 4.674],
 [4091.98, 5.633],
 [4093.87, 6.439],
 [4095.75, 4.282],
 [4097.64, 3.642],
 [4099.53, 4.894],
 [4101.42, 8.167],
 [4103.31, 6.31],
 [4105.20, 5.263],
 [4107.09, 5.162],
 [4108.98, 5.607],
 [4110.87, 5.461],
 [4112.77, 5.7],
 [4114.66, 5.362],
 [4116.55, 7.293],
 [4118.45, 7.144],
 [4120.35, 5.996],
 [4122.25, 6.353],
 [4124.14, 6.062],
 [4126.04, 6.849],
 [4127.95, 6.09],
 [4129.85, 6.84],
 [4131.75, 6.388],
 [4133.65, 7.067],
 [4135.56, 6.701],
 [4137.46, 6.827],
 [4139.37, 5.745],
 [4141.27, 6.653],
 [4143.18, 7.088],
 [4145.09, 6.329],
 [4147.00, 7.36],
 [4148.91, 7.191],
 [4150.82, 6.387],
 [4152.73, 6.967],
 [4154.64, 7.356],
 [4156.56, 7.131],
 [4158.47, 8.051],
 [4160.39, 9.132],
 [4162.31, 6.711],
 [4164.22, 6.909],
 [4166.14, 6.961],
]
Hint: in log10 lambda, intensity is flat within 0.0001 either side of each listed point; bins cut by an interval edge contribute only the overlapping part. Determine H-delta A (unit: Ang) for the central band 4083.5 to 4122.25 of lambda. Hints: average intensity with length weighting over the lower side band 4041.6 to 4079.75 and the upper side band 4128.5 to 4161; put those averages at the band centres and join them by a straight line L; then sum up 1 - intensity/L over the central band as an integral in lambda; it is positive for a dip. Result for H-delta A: 7.1 Ang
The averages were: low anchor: 7.12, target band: 5.75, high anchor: 6.98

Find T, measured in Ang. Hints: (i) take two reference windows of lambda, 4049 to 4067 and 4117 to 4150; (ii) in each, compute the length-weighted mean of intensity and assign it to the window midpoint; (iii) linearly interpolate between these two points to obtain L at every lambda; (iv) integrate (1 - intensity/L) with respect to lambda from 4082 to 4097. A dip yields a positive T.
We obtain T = 2.96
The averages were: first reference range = 7.19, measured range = 5.59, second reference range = 6.64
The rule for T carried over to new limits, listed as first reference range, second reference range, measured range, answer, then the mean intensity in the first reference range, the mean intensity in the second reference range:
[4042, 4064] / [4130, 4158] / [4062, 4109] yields 6.8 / 7.32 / 6.82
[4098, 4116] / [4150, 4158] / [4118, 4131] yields -0.5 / 5.74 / 7.04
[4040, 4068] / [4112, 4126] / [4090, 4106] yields 2.6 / 7.22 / 6.32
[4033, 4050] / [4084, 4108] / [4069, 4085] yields -2.0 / 7.11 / 5.52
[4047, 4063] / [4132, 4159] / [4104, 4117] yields 2.6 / 7.41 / 6.89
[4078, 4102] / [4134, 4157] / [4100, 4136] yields 0.0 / 5.74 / 6.81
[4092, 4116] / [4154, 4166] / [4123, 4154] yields 0.4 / 5.56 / 7.51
